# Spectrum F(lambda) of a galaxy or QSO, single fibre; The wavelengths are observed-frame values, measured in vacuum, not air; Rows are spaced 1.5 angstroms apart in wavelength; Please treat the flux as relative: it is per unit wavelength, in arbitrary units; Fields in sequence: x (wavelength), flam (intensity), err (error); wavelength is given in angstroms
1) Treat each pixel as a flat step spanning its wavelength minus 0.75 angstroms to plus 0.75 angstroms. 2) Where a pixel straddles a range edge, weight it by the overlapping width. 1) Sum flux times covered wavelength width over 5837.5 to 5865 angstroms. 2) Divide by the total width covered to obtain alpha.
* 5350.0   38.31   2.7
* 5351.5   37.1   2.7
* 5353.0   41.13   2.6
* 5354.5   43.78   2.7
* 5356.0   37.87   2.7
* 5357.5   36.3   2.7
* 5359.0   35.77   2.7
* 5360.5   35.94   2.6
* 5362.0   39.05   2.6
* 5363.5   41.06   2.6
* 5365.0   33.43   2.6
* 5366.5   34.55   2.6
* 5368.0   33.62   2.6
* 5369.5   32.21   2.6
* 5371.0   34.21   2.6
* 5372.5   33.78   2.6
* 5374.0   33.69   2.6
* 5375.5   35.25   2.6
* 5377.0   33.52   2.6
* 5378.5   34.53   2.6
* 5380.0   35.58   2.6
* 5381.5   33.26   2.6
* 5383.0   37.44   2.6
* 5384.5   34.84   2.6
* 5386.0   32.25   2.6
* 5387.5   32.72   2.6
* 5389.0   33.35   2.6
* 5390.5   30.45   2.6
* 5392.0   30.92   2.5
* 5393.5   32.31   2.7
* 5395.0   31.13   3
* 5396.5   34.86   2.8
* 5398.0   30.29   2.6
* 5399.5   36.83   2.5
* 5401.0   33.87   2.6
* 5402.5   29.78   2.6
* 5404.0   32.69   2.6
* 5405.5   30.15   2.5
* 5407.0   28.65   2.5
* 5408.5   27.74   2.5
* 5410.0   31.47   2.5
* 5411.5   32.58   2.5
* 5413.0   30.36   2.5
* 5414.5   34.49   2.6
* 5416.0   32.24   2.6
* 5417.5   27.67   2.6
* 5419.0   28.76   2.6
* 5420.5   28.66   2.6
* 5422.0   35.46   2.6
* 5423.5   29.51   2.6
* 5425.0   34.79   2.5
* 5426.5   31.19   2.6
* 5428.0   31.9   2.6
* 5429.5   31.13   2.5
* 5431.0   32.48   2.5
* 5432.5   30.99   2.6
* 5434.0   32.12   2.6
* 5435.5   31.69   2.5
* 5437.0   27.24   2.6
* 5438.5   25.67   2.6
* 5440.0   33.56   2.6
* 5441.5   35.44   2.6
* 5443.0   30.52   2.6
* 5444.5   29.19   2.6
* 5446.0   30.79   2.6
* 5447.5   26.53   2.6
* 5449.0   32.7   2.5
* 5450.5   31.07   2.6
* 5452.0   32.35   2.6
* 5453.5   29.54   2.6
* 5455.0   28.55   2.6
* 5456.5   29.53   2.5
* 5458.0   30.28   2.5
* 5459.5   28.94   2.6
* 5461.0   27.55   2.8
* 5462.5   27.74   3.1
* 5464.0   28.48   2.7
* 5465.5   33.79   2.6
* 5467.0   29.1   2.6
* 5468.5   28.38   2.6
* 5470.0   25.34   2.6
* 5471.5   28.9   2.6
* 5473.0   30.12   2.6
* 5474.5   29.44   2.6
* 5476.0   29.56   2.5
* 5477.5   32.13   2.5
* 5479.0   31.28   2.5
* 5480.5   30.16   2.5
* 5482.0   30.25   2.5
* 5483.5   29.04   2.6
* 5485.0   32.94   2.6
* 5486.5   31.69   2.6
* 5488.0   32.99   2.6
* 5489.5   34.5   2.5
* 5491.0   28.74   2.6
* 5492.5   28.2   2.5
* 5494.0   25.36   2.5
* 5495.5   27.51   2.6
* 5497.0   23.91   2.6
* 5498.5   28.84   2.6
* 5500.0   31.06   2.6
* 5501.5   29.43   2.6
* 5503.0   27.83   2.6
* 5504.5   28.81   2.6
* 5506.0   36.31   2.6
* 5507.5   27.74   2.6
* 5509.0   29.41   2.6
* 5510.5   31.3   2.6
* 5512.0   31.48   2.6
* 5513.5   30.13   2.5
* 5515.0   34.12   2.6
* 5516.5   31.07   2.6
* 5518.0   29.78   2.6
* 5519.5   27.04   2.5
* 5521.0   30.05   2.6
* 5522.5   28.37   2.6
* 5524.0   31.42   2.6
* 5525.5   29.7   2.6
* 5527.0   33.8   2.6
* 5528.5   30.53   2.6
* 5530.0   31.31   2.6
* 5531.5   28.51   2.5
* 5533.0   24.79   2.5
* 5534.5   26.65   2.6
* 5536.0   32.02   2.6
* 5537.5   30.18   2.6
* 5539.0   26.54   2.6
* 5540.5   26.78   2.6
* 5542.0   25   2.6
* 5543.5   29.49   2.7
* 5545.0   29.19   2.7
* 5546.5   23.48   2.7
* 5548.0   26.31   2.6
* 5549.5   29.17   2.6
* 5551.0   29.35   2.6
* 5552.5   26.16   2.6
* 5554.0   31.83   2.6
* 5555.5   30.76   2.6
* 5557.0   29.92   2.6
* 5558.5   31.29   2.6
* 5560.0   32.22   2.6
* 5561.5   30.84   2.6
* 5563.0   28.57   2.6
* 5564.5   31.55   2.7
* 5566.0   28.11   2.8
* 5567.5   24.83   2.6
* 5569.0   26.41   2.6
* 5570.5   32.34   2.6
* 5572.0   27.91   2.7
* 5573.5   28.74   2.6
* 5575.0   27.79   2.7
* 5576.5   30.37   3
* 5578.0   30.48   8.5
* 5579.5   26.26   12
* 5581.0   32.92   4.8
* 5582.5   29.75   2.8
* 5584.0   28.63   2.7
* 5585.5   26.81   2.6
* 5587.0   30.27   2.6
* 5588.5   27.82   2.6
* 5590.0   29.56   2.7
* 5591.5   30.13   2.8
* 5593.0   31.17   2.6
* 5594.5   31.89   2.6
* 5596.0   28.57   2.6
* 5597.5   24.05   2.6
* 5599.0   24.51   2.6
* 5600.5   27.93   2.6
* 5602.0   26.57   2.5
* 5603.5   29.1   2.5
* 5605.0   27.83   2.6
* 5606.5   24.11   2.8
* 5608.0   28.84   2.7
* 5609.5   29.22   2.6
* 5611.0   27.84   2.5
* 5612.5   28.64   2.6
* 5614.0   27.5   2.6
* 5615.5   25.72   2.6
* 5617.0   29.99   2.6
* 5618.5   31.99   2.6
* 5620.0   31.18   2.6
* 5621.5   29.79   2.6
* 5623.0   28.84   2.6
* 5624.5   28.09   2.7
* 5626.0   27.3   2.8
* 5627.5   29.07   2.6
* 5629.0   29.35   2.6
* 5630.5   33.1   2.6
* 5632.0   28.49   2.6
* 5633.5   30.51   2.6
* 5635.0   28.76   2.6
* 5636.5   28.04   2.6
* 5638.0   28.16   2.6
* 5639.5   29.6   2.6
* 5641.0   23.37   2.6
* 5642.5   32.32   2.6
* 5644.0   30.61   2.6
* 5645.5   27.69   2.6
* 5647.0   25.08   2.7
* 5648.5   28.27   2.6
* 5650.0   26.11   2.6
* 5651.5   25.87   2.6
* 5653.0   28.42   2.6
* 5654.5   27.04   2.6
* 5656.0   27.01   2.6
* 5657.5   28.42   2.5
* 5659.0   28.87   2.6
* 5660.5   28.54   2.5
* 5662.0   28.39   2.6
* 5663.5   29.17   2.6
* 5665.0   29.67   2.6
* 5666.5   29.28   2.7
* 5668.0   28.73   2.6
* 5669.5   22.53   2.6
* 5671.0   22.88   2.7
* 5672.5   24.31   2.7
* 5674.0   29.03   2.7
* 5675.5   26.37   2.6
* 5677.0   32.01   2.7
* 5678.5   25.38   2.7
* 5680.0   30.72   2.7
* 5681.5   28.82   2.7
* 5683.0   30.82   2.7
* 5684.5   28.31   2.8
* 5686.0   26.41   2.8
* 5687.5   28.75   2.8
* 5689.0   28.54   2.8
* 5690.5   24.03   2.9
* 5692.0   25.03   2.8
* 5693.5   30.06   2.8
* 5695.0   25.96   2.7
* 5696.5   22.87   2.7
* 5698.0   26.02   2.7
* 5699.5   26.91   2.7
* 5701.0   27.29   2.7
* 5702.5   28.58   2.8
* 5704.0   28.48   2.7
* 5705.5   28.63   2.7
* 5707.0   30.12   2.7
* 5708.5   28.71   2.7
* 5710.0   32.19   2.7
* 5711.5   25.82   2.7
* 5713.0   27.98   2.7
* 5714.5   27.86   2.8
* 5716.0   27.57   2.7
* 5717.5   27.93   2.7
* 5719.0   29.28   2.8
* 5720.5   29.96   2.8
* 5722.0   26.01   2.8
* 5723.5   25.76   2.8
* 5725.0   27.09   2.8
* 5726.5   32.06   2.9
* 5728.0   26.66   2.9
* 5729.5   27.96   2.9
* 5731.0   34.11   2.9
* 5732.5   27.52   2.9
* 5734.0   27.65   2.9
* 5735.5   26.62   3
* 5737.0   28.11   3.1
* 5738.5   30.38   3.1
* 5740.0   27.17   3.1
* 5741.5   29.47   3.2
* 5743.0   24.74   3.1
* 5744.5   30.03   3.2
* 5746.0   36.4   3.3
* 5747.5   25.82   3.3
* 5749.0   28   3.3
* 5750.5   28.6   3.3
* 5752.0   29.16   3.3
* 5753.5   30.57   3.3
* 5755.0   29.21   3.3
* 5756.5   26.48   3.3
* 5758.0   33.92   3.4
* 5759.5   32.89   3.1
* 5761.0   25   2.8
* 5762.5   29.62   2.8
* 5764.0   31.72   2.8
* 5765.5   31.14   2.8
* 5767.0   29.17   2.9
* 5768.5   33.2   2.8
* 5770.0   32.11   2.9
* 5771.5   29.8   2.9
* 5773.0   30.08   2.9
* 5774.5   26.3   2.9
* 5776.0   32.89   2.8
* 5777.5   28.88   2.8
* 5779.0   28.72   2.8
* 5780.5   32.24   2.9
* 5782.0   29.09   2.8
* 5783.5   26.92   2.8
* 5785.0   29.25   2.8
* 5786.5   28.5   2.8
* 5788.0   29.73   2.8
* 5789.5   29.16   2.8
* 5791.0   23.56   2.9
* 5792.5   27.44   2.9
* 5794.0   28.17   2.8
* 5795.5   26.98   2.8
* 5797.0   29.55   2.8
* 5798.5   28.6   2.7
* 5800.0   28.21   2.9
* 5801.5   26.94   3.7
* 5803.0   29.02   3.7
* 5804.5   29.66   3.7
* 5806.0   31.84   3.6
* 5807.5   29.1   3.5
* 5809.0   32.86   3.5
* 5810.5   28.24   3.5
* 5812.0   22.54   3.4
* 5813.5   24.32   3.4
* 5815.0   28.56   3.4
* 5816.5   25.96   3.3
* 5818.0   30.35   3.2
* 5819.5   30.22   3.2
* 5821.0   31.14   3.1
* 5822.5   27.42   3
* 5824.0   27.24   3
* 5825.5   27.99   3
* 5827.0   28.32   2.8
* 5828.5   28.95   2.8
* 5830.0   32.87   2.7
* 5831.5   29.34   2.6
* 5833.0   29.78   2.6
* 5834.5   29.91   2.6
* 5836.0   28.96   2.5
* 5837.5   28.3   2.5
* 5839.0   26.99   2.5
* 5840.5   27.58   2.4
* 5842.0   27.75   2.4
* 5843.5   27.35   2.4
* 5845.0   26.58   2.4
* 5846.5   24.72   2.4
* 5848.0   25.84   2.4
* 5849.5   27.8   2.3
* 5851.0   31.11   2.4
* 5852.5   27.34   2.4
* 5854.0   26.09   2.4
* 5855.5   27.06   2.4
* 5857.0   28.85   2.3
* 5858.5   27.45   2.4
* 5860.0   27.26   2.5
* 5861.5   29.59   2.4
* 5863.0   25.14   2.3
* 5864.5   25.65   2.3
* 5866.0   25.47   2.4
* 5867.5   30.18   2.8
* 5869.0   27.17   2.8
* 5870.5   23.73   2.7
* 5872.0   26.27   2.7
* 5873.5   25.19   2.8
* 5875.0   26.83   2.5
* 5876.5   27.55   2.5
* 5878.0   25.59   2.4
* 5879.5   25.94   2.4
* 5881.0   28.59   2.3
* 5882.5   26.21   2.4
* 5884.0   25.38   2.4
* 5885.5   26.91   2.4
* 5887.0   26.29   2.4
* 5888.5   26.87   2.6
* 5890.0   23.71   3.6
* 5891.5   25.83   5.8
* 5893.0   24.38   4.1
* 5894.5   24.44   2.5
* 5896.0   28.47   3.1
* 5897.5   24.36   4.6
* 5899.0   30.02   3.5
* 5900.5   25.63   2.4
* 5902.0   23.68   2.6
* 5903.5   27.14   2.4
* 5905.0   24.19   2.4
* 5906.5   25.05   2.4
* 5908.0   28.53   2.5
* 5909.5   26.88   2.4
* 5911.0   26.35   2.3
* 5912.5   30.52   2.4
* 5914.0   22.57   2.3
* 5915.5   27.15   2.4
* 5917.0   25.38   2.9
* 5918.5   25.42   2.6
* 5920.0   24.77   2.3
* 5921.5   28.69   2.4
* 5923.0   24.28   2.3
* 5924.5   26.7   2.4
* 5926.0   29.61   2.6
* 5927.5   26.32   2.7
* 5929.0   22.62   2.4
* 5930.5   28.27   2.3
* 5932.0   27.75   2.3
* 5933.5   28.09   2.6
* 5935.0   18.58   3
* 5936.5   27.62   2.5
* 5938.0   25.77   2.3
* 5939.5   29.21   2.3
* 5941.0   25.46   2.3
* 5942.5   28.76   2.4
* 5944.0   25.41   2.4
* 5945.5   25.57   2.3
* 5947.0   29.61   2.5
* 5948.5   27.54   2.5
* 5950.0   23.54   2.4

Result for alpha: 27.3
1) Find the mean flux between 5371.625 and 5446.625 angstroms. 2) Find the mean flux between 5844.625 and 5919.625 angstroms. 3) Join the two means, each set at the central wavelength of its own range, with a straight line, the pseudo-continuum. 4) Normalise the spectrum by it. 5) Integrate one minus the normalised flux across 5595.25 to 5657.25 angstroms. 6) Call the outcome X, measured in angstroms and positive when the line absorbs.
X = 2.7 angstroms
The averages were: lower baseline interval 32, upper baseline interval 26.5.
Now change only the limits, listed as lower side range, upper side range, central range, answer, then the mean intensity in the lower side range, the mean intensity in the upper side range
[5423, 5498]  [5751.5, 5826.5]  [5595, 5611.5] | 1.4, 30.1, 29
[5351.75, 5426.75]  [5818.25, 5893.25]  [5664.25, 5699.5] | 2.9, 33.6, 27.4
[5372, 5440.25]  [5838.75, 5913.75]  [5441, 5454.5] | 0.3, 32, 26.6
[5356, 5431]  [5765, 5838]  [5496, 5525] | 1.8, 33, 29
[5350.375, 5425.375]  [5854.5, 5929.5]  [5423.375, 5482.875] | 4.5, 33.7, 26.4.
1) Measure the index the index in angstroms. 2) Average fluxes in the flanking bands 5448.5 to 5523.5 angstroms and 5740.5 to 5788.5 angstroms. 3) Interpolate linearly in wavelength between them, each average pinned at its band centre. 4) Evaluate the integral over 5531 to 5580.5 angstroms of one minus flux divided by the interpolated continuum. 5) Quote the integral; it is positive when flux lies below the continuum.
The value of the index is 2.0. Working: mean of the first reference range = 29.9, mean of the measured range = 28.6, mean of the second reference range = 29.7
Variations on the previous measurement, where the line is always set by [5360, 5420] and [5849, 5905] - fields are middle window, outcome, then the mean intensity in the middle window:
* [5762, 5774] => -1.2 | 30.8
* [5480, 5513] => 1.8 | 29.9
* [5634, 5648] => 0.7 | 28.2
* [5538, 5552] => 1.7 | 27.3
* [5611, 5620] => 0.3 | 28.9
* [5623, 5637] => 0.3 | 29.2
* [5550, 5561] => 0.2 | 30.2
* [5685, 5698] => 1.1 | 26.5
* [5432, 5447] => 0.8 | 30.6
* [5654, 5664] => 0.4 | 28.2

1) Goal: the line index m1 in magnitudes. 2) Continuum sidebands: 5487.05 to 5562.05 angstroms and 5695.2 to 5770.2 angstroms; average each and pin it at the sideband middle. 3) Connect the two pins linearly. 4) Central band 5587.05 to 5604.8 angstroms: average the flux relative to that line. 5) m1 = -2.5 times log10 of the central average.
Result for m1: 0.03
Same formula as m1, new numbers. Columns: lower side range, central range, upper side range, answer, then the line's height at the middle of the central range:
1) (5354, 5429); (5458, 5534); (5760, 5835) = 0.08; 32.2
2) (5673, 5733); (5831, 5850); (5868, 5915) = -0.04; 26.7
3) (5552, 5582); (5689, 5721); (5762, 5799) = 0.06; 29.4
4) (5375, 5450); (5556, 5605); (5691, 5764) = 0.04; 30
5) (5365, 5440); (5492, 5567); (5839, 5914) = 0.05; 30.7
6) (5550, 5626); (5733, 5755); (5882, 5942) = -0.05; 27.6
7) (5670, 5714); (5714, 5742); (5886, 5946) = -0.04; 27.4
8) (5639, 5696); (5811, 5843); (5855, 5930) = -0.06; 26.7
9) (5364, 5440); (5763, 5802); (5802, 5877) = -0.03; 28.5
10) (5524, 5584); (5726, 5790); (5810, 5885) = -0.06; 28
